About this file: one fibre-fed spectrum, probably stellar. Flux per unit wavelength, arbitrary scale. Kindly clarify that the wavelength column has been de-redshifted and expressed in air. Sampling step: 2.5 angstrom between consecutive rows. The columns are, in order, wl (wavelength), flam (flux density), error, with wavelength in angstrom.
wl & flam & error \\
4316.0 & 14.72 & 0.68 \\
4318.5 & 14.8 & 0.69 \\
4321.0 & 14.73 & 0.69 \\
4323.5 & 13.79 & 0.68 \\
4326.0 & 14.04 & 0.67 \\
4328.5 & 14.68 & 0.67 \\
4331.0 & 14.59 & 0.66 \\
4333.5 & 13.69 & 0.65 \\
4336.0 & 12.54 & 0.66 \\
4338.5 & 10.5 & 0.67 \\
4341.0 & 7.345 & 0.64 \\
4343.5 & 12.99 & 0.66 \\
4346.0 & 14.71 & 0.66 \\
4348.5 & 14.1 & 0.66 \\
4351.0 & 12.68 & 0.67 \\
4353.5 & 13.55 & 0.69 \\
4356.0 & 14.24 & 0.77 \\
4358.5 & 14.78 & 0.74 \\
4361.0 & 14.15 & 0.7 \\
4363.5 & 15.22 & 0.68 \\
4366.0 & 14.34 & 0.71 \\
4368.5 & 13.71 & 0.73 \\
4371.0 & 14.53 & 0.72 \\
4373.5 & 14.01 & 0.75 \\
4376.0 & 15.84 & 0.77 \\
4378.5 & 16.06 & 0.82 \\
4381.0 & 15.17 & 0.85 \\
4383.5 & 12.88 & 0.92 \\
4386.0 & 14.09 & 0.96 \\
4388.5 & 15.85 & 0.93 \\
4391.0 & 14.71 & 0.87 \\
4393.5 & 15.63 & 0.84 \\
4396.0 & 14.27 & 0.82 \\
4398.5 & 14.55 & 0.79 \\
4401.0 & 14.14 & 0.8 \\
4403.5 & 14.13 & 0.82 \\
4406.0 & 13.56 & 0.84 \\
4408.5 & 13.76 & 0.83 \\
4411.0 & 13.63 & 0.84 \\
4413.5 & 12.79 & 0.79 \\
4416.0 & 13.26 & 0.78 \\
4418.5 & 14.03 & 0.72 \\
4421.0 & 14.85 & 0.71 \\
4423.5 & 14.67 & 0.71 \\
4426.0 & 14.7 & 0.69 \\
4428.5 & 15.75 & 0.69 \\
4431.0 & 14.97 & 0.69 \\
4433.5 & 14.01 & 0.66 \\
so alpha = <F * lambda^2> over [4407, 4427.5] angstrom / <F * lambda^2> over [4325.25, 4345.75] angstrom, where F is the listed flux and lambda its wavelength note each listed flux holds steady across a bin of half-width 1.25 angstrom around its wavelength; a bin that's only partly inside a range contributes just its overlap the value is 1.15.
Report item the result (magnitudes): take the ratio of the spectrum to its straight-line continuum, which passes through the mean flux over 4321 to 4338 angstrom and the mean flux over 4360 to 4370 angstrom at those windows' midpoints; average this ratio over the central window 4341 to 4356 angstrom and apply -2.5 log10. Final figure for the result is 0.077 mag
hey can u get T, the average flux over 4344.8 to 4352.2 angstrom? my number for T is 13.8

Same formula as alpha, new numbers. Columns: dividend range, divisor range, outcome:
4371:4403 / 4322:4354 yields 1.16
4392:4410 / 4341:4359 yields 1.09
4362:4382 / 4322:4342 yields 1.19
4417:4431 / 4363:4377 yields 1.04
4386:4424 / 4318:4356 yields 1.11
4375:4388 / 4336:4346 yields 1.36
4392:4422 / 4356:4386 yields 0.98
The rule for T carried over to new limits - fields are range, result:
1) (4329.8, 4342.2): 11.7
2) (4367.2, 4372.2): 14.1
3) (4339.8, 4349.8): 12.3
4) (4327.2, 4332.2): 14.6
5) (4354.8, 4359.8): 14.5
